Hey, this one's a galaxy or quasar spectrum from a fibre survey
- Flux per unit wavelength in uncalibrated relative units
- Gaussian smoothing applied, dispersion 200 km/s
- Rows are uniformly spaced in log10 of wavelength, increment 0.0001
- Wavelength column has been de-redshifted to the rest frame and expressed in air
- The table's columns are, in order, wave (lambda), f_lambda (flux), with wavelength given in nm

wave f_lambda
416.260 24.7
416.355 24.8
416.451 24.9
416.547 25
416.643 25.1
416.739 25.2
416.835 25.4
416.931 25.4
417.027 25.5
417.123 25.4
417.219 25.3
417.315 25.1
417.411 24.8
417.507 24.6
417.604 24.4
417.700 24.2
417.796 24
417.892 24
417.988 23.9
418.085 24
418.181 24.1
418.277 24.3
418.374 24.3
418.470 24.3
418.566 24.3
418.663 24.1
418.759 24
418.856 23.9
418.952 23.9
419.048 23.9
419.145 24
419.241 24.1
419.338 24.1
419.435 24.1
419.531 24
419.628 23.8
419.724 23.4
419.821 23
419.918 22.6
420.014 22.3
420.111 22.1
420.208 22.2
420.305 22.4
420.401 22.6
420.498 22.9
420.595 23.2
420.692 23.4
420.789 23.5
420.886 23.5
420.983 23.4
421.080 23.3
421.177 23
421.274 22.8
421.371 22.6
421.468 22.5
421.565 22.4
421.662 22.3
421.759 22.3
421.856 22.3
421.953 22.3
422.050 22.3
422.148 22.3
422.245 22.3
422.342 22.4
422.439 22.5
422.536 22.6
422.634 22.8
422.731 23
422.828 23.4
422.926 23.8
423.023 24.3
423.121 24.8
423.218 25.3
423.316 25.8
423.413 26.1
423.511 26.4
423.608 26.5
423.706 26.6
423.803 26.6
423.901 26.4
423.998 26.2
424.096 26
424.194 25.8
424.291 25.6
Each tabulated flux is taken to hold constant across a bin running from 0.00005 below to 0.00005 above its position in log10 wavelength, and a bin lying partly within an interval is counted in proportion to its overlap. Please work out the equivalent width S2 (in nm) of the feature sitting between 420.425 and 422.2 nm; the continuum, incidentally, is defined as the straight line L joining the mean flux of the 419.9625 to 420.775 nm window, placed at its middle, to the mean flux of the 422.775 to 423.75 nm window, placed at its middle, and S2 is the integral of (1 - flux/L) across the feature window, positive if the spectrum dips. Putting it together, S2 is 0.05 nm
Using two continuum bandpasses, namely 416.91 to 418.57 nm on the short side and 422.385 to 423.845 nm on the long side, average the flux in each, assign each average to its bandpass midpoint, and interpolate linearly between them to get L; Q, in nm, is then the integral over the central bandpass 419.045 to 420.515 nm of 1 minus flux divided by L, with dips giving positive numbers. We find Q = 0.08 nm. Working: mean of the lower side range 24.5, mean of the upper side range 24.7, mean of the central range 23.2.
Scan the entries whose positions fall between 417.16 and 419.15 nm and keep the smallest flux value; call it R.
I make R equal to 23.9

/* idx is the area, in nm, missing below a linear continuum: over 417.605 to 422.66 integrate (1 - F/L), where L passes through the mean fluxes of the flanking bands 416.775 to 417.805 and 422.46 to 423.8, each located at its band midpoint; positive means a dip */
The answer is 0.32 nm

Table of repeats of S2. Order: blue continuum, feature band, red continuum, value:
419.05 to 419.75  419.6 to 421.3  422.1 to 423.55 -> 0.068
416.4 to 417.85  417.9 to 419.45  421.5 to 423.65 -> 0.029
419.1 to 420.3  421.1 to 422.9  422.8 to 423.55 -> 0.134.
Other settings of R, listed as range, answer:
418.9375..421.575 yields 22.1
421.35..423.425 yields 22.3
